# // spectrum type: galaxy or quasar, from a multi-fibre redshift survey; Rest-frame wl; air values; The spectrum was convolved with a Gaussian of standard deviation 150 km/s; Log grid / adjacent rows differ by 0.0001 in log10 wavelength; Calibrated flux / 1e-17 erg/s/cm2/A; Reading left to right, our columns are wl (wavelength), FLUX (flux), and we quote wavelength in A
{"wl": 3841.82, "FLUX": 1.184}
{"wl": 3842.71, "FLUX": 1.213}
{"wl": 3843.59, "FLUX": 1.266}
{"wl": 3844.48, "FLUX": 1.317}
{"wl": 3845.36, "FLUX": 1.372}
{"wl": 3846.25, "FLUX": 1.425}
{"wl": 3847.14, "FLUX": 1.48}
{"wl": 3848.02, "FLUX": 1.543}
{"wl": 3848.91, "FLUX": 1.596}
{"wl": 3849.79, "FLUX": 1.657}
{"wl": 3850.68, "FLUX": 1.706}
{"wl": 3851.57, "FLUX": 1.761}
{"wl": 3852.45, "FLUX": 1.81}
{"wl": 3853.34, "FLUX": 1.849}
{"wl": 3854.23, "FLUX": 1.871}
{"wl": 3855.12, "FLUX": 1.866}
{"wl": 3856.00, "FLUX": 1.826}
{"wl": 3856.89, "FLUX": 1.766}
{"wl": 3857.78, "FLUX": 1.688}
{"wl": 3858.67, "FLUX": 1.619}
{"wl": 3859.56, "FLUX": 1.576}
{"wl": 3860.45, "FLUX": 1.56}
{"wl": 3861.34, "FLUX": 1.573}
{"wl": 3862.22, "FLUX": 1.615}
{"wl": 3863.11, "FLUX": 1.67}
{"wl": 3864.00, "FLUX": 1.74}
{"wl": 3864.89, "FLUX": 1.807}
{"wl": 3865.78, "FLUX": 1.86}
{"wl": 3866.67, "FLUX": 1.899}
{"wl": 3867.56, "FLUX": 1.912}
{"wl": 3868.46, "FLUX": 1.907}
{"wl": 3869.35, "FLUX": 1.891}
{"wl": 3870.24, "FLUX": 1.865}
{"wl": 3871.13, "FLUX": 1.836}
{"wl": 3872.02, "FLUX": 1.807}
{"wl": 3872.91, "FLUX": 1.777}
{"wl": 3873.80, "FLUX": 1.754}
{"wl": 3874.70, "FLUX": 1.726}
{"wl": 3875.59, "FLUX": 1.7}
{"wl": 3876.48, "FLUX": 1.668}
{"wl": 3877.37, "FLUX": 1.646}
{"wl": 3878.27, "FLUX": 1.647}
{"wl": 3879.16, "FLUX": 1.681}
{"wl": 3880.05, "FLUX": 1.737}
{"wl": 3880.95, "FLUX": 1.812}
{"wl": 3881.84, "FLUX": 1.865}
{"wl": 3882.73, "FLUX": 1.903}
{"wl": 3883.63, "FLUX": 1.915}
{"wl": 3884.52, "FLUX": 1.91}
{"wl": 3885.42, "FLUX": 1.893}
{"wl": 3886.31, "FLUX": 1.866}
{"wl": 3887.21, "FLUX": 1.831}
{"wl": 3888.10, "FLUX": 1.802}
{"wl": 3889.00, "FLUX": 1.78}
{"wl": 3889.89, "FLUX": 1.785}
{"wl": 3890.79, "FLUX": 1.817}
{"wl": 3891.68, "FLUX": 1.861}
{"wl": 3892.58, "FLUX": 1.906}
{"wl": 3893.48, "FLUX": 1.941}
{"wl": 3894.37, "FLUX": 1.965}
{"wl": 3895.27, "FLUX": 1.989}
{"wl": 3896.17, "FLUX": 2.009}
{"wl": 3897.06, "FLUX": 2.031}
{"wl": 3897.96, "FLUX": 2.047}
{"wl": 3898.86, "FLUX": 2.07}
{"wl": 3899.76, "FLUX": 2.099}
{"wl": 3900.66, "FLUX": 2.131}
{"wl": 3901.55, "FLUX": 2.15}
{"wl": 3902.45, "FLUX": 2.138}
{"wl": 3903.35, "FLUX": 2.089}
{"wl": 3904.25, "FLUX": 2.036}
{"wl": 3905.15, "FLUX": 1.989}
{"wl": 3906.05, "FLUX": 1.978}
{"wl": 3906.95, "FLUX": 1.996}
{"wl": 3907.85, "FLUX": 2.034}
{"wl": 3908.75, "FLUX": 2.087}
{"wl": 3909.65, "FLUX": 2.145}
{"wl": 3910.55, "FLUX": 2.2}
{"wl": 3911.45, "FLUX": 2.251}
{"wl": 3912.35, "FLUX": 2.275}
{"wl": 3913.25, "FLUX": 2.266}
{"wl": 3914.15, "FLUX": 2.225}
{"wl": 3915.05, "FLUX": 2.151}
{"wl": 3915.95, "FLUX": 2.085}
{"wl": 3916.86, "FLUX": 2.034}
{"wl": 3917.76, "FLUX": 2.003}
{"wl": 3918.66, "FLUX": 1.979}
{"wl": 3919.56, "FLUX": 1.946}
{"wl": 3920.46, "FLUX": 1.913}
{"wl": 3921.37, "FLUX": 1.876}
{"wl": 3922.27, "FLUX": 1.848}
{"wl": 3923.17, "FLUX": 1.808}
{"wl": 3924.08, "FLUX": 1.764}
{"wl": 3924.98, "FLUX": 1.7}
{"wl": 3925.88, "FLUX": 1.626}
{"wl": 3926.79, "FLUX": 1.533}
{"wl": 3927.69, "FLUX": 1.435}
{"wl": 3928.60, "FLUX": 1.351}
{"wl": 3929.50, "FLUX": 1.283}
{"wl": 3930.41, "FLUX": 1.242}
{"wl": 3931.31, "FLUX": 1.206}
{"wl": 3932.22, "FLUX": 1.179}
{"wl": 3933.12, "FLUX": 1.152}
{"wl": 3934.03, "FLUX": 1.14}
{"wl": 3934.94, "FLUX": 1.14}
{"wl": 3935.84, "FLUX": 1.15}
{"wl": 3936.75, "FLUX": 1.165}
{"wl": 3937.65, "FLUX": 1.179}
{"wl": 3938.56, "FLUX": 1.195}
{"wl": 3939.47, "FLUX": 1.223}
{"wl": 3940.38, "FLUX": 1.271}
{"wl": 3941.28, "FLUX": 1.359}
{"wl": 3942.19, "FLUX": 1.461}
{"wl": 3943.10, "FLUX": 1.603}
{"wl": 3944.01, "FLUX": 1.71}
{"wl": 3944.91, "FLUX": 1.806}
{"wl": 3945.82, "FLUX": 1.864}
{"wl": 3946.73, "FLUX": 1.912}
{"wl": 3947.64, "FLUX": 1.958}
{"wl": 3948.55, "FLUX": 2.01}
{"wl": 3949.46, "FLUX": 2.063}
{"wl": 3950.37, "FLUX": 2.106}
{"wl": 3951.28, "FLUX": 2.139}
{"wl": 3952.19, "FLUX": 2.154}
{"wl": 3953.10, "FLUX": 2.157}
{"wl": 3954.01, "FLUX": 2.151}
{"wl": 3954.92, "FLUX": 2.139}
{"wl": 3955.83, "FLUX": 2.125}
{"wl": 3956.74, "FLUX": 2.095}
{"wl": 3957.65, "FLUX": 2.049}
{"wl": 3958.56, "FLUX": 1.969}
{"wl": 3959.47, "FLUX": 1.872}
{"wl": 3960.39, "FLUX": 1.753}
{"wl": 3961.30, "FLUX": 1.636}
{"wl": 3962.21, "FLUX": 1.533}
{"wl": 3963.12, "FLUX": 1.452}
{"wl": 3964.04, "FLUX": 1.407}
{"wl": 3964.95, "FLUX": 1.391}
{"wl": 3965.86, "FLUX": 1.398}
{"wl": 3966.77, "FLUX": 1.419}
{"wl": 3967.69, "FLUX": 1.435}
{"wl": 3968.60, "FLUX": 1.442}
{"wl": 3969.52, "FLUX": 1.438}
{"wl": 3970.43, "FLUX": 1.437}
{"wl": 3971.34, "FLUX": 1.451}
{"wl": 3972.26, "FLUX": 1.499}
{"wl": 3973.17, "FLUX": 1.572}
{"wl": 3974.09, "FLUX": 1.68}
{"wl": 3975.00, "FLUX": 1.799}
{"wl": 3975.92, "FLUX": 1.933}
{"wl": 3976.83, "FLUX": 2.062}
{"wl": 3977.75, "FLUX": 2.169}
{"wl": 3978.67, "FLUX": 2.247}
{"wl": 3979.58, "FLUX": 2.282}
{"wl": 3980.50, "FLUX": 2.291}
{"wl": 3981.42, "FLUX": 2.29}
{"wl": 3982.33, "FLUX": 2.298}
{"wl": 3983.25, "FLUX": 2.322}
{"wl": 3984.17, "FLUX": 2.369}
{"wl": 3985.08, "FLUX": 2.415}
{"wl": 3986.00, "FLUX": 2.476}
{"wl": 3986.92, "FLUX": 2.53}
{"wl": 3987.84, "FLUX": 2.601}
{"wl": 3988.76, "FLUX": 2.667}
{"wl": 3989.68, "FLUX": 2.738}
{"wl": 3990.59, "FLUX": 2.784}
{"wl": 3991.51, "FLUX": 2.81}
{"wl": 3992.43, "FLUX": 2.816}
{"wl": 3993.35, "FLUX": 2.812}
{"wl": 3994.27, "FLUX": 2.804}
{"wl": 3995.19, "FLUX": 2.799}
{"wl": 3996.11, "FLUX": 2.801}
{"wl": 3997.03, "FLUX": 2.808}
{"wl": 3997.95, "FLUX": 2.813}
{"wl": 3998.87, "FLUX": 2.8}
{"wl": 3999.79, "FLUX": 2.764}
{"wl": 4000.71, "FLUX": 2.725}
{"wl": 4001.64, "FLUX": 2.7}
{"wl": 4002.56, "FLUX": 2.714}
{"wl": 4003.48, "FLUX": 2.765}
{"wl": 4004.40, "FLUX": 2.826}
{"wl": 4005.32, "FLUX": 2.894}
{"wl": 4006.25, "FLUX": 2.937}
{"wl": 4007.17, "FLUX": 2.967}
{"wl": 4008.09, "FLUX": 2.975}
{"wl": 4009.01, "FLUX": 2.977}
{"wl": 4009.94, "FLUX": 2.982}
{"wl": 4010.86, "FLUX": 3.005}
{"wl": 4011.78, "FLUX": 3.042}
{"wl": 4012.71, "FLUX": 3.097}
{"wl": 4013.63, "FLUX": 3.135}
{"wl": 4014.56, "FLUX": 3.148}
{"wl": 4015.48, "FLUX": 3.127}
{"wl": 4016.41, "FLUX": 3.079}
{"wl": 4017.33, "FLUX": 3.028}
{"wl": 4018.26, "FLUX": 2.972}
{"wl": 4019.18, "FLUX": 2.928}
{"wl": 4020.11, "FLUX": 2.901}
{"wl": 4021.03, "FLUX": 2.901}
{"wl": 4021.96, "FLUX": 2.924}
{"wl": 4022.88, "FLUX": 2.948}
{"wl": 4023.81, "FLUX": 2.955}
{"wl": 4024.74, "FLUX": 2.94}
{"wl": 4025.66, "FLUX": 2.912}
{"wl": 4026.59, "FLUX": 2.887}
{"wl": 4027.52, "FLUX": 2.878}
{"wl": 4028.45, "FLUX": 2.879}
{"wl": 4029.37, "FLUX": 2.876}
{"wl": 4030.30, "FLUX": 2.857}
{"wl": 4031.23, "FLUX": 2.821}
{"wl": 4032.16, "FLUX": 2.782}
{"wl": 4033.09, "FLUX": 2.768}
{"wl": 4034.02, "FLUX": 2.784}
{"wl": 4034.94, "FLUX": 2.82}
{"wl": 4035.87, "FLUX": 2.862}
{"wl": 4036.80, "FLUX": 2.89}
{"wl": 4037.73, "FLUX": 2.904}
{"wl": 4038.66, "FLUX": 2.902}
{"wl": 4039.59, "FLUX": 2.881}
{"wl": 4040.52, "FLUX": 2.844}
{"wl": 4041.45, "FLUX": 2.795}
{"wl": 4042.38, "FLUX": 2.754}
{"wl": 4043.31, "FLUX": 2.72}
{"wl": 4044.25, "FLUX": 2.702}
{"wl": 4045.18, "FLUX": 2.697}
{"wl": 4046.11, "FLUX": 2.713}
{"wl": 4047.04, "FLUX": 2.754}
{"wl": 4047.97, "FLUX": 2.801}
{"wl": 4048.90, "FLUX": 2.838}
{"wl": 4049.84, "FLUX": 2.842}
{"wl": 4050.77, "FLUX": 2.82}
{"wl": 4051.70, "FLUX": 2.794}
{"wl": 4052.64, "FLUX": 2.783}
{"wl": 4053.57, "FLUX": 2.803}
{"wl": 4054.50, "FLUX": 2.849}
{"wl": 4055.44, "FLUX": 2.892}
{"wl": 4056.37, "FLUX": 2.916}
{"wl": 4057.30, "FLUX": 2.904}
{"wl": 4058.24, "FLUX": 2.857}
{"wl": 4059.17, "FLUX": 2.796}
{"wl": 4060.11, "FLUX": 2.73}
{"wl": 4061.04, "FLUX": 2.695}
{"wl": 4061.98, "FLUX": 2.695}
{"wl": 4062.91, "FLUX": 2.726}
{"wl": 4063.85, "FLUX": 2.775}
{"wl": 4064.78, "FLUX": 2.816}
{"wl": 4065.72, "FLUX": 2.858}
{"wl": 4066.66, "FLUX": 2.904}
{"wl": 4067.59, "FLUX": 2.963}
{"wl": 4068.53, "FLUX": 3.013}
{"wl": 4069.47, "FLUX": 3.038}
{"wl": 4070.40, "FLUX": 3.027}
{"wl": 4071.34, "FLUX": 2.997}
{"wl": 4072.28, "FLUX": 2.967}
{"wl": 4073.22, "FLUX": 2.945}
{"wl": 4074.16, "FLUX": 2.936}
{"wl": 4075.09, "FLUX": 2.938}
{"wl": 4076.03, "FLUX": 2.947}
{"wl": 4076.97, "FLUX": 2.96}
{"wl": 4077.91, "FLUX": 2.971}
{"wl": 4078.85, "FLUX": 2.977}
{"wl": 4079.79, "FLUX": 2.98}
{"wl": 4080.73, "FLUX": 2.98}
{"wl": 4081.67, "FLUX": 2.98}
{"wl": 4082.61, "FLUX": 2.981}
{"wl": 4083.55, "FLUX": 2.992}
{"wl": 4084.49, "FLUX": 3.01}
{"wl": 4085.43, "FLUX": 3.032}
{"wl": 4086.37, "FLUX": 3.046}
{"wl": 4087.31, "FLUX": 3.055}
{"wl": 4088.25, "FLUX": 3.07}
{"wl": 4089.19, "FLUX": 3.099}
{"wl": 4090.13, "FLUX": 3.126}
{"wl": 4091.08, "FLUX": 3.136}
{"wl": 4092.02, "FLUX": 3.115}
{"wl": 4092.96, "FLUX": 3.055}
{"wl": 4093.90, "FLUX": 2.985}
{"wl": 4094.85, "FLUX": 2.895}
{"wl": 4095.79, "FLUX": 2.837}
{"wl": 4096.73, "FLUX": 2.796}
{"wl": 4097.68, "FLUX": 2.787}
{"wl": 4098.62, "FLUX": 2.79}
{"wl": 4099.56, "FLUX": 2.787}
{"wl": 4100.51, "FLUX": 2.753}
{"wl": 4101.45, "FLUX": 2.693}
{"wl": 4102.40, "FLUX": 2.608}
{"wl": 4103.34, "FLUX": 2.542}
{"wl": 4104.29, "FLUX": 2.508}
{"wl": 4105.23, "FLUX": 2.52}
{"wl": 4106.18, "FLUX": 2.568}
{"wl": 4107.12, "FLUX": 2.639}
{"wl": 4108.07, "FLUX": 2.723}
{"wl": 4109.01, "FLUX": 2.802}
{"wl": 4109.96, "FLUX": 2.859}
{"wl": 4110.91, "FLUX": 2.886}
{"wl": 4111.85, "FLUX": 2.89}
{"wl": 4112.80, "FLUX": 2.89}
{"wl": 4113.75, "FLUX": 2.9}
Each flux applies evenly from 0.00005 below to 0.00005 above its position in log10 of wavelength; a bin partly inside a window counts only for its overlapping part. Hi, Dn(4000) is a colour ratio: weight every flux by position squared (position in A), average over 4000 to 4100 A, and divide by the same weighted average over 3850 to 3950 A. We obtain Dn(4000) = 1.76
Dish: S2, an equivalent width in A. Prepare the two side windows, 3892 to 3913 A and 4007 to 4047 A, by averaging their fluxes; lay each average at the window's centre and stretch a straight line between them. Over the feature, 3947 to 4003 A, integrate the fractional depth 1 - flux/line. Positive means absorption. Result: 9.0 A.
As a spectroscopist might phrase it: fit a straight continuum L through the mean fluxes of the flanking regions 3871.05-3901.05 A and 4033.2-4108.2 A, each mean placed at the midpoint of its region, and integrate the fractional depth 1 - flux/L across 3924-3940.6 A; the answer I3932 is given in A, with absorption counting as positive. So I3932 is 6.3 A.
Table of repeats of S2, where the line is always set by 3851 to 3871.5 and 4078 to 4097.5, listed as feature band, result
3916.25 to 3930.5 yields 2.6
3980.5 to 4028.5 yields -4.9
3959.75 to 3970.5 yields 3.9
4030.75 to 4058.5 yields -0.5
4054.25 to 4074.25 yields 0.0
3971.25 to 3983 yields 2.0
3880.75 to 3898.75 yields 0.2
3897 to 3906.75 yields -0.4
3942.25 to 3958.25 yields 1.9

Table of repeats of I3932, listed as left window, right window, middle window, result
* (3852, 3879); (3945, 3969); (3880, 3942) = 0.0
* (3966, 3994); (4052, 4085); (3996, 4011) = -3.3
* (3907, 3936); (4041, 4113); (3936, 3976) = 6.3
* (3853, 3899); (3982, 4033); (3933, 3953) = 6.4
